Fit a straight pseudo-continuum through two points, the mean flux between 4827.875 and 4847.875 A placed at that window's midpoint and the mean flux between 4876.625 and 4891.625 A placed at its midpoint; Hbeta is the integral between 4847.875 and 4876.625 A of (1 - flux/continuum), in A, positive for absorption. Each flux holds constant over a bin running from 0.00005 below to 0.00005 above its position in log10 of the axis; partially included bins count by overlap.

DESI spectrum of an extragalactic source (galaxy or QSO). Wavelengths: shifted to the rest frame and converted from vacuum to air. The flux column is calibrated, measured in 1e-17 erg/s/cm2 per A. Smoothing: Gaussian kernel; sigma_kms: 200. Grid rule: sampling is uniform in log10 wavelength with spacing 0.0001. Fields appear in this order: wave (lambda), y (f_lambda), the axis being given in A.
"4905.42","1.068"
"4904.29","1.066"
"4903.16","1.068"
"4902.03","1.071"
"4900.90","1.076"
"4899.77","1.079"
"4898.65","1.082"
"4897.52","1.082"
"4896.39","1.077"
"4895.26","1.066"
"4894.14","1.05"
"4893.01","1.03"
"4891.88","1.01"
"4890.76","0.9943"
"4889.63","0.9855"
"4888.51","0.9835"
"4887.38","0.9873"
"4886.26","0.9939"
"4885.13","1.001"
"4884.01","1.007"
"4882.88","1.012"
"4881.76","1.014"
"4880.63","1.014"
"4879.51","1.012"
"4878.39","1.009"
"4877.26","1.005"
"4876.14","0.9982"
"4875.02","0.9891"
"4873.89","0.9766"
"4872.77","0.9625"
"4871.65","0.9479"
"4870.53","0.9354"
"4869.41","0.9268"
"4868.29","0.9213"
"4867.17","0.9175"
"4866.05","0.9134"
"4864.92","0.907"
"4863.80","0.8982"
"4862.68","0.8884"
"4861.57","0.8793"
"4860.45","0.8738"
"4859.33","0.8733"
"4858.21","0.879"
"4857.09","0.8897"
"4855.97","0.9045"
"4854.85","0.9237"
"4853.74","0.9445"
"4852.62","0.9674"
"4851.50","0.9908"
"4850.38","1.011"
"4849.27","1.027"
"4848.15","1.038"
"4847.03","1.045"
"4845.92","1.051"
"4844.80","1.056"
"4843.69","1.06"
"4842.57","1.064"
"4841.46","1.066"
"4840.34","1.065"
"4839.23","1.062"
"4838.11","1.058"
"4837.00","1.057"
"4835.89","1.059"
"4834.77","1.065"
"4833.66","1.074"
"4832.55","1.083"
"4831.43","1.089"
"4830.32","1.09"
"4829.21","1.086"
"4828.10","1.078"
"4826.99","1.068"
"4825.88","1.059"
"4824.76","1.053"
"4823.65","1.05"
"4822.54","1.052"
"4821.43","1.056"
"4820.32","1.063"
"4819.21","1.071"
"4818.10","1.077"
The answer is 2.7 A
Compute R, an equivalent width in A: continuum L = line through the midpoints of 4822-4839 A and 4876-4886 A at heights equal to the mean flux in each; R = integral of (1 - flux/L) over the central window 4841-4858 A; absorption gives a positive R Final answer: 0.7 A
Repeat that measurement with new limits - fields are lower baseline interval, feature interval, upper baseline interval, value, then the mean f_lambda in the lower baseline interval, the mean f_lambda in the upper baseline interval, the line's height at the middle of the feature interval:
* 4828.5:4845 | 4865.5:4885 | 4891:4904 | 1.64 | 1.07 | 1.06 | 1.06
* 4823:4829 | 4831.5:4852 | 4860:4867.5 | -1.24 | 1.06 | 0.896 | 0.993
